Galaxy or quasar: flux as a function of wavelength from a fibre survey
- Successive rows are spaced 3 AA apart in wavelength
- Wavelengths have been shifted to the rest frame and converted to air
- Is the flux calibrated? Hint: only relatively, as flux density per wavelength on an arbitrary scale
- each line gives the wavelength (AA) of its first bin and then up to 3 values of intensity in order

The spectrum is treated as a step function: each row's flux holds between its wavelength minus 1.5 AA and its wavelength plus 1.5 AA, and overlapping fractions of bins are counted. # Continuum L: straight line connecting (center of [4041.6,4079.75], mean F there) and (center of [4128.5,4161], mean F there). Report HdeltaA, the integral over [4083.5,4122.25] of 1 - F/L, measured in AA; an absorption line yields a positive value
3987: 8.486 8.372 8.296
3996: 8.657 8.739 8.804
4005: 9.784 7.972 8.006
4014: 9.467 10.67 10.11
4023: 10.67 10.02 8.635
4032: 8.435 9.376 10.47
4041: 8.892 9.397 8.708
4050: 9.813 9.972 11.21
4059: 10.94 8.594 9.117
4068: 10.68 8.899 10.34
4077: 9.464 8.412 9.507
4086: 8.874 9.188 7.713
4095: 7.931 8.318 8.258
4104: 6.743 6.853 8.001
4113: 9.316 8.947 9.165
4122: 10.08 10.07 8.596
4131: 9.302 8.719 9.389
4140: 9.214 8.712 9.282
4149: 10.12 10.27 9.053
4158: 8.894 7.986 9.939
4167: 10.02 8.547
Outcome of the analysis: 4.36 AA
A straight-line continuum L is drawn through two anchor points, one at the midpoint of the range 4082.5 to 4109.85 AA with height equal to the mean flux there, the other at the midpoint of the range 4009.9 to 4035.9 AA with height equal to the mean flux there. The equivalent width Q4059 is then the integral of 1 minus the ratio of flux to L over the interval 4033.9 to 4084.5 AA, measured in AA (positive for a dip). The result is -4.8 AA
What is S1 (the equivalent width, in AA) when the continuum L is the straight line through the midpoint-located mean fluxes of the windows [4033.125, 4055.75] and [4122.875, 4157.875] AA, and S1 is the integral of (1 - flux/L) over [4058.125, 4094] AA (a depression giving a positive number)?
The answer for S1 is 0.9 AA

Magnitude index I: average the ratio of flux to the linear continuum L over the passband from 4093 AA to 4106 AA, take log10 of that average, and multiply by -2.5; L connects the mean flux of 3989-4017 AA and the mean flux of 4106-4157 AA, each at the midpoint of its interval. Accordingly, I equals 0.17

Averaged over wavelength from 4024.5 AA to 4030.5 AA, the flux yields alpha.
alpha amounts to 9.33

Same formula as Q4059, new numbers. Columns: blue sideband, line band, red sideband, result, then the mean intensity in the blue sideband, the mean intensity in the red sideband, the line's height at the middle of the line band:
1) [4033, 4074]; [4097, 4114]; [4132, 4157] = 2.9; 9.71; 9.34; 9.49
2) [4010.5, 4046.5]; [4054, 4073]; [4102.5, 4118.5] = -2.2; 9.53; 8.05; 8.9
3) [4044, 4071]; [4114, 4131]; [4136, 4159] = 0.2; 9.8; 9.38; 9.49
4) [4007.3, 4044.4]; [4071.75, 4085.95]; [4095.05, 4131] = -0.7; 9.42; 8.58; 8.91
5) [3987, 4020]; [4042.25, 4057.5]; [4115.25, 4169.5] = -1.3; 8.91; 9.31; 9.05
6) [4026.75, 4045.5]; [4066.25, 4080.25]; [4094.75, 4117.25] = -1.7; 9.23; 8.04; 8.6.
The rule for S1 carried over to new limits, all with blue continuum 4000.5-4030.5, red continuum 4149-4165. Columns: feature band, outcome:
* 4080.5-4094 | 0.9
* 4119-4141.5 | 0.0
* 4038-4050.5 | 0.1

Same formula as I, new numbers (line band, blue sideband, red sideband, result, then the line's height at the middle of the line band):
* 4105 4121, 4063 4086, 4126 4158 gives 0.11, 9.33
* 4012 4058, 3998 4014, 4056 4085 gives -0.07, 9.13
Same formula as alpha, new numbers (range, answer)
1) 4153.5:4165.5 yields 8.97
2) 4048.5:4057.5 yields 10.3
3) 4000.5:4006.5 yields 9.29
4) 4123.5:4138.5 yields 9.22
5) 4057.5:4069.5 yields 9.83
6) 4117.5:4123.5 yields 9.62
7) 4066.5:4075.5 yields 9.97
